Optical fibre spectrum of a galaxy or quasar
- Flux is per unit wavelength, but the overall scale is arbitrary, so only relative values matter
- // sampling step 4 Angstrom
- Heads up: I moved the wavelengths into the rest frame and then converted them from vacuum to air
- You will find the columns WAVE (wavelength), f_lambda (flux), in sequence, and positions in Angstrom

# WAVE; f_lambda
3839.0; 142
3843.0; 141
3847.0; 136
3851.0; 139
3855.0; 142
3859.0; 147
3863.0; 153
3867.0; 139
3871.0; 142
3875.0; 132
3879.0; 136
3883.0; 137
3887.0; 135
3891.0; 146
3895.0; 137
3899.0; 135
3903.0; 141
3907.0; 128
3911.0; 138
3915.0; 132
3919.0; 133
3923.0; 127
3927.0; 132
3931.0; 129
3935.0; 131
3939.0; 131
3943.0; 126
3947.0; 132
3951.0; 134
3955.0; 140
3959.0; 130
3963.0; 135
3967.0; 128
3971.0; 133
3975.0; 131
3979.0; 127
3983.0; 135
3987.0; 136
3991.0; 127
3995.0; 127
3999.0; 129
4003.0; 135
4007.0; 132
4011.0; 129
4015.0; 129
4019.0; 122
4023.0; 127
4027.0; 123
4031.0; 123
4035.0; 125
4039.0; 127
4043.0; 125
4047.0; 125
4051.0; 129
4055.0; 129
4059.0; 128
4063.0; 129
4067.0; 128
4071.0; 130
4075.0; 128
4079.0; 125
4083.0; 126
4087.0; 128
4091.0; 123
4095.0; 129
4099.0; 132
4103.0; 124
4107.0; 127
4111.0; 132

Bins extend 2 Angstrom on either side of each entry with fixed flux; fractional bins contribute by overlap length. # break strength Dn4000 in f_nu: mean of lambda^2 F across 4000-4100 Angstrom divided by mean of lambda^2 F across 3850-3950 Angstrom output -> 1.0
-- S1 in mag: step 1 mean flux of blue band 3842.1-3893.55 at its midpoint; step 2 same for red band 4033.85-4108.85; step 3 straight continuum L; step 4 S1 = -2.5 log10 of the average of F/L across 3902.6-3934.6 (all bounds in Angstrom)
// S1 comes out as 0.041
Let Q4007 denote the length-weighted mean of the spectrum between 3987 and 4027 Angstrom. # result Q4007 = 129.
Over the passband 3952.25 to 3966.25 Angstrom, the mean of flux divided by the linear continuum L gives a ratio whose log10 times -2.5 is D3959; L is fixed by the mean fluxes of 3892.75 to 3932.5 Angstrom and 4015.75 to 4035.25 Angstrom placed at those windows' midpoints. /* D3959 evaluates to -0.039 mag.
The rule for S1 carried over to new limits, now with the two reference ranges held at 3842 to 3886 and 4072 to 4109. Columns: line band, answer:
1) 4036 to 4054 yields 0.03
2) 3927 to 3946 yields 0.05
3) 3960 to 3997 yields 0.02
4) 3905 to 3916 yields 0.04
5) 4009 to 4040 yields 0.04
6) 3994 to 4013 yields 0.01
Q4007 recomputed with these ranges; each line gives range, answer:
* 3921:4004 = 131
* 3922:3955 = 131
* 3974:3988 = 132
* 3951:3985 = 132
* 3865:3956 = 134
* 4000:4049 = 127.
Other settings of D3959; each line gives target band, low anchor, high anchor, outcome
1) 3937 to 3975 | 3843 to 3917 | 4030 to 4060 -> 0.01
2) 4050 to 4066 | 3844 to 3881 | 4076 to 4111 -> 0.00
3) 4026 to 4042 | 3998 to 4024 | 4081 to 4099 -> 0.03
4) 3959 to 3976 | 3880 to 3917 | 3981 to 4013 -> 0.01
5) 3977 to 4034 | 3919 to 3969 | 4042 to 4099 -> 0.01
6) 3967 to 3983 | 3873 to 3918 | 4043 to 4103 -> 0.01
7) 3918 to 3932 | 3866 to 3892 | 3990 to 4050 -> 0.03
